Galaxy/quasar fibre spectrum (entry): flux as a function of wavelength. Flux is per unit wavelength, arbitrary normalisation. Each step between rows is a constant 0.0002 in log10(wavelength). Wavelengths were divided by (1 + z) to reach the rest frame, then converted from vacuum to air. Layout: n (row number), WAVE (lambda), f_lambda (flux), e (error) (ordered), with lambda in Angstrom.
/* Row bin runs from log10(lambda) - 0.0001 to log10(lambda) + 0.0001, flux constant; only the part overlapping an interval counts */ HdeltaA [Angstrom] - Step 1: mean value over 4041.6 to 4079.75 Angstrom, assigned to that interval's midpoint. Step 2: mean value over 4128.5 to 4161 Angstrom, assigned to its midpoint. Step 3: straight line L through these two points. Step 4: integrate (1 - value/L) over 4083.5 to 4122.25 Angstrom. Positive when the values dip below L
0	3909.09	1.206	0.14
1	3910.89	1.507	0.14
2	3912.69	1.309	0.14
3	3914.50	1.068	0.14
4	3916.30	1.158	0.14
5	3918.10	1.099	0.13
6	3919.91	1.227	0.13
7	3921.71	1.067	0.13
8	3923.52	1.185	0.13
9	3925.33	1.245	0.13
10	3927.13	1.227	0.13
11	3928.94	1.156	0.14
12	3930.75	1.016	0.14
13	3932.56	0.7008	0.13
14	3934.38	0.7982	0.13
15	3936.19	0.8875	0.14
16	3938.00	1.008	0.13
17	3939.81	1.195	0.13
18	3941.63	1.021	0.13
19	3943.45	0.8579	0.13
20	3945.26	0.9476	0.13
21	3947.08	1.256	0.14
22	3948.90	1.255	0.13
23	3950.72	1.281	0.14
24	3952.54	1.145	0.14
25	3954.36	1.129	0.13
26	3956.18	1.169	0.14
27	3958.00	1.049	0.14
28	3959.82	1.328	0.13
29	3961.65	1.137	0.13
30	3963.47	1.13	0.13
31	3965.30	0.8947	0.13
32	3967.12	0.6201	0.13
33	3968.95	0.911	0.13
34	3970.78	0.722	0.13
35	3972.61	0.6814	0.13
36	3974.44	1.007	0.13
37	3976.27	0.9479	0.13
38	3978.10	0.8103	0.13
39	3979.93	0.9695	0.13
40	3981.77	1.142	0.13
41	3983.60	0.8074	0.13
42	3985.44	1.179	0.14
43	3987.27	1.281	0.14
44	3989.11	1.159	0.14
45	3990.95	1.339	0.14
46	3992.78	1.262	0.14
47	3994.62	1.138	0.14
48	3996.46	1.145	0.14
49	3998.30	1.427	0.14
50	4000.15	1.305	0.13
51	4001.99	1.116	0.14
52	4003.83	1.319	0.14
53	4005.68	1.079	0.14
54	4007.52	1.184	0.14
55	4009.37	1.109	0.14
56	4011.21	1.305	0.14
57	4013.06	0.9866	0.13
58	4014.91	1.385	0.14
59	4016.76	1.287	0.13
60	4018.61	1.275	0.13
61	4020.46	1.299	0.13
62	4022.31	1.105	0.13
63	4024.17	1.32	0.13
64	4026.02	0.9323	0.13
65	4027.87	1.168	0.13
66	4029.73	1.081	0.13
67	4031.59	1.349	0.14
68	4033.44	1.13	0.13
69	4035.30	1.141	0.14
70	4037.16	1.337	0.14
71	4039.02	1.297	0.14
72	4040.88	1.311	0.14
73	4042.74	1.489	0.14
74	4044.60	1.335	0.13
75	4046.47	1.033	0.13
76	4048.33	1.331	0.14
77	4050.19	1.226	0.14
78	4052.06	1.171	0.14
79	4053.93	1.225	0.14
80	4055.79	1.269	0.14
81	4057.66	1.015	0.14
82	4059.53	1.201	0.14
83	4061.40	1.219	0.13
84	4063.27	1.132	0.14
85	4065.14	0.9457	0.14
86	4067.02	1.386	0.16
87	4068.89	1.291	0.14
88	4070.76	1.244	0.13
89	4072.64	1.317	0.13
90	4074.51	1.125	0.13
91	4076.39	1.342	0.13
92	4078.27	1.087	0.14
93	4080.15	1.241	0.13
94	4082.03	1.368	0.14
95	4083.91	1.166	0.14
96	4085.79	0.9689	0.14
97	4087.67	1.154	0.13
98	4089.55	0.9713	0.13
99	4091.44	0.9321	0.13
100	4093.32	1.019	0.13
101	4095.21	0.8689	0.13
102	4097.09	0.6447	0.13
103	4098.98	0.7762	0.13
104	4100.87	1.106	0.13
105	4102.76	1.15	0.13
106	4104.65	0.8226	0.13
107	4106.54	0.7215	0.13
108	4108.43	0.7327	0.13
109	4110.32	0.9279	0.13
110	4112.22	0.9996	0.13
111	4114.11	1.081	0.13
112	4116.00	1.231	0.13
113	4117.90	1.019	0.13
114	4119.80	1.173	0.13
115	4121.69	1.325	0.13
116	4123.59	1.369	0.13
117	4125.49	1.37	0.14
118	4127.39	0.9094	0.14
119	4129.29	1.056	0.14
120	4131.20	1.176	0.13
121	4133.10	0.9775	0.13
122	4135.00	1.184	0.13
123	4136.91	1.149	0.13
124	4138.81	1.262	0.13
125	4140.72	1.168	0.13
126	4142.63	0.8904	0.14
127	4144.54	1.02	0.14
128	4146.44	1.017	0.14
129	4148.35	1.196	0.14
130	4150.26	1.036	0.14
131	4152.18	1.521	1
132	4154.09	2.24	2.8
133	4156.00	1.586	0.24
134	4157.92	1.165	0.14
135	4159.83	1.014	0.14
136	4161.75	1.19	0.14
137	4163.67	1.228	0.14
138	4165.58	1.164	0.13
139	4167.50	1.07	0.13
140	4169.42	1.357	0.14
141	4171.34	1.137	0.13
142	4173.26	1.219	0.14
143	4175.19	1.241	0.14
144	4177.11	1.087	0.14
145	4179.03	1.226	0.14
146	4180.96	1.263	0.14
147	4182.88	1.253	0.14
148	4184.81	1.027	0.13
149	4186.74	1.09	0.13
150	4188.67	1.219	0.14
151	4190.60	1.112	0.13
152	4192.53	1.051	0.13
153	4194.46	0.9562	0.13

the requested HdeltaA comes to 7.4 Angstrom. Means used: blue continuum 1.22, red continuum 1.22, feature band 0.985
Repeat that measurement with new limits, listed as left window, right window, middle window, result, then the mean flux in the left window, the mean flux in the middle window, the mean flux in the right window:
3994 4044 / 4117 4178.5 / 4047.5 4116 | 7.1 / 1.22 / 1.09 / 1.2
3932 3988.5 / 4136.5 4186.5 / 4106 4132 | 2.1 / 1.01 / 1.08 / 1.22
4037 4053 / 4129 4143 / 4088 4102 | 3.2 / 1.28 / 0.917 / 1.12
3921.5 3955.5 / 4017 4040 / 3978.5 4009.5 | -0.4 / 1.07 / 1.17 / 1.21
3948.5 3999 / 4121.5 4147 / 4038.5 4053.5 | -2.4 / 1.07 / 1.27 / 1.13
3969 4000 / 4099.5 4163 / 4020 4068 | -4.9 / 1.07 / 1.21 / 1.14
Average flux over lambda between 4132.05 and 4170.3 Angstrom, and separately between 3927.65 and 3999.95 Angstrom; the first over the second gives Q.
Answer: 1.16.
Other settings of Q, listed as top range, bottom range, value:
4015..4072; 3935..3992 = 1.17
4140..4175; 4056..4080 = 1.03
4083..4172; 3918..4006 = 1.03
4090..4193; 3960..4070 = 0.98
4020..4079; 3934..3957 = 1.12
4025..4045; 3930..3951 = 1.22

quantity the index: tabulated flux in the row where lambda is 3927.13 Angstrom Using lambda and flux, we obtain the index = 1.227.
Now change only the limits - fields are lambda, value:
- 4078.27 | 1.087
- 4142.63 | 0.8904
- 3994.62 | 1.138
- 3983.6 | 0.8074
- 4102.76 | 1.15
